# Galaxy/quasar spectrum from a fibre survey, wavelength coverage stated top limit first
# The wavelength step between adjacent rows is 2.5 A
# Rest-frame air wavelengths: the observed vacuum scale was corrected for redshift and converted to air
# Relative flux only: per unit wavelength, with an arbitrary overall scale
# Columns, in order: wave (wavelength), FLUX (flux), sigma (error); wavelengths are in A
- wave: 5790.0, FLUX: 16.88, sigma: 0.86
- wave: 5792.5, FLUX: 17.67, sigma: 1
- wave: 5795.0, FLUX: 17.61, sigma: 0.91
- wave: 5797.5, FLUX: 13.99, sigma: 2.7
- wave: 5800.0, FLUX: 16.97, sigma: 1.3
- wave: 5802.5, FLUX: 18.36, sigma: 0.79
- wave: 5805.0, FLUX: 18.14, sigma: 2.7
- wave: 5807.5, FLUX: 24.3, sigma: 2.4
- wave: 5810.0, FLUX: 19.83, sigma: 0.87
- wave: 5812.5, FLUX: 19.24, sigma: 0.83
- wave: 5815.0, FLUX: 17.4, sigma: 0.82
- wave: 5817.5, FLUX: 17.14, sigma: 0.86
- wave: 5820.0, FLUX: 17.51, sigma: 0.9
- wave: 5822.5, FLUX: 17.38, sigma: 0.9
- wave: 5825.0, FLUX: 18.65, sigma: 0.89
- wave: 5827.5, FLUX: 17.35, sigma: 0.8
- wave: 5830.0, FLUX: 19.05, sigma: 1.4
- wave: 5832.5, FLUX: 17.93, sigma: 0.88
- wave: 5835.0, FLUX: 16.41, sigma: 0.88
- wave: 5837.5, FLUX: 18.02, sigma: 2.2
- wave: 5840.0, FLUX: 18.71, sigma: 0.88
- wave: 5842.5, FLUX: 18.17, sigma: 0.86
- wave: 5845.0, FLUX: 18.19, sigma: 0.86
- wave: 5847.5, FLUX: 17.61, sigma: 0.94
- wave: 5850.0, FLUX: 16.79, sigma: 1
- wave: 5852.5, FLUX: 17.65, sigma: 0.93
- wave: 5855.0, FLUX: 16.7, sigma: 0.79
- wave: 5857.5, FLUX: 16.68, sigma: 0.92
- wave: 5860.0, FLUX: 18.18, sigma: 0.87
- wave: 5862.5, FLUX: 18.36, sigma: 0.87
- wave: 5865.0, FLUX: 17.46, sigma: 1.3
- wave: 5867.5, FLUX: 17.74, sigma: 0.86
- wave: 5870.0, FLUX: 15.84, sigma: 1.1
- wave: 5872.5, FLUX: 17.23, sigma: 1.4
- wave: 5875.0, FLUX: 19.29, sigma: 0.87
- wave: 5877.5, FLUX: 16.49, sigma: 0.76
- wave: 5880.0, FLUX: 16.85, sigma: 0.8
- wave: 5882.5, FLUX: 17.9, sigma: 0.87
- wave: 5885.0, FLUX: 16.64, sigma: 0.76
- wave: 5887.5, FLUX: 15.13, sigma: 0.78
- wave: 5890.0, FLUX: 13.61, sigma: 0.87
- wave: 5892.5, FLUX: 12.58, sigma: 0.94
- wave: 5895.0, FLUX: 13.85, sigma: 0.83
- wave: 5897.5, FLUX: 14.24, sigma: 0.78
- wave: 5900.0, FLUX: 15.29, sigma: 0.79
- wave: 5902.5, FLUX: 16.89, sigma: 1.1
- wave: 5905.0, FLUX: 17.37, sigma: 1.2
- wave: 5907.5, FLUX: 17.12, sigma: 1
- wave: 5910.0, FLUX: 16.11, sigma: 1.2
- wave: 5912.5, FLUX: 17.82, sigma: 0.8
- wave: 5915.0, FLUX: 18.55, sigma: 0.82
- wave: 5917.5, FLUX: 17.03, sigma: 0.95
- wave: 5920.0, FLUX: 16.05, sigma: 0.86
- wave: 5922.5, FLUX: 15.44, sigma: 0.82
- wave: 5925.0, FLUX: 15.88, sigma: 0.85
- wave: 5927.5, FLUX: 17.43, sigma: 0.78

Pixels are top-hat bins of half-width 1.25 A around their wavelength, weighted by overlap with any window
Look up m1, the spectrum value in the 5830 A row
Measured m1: 19.05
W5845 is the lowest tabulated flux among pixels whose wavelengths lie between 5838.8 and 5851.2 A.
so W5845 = 16.79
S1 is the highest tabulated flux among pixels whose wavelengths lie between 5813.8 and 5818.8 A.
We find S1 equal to 17.4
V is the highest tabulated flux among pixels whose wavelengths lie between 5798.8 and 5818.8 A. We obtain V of 24.3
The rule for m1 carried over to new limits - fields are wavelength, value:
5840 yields 18.71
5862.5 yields 18.36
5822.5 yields 17.38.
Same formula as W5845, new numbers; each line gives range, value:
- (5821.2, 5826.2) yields 17.38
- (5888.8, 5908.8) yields 12.58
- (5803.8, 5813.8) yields 18.14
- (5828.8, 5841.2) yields 16.41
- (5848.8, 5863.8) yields 16.68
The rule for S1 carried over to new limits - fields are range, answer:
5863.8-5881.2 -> 19.29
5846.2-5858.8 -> 17.65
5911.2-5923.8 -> 18.55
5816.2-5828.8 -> 18.65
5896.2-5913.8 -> 17.82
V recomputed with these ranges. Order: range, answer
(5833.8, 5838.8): 18.02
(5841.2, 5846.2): 18.19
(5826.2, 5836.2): 19.05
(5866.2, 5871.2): 17.74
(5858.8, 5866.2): 18.36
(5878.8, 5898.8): 17.9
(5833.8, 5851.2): 18.71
